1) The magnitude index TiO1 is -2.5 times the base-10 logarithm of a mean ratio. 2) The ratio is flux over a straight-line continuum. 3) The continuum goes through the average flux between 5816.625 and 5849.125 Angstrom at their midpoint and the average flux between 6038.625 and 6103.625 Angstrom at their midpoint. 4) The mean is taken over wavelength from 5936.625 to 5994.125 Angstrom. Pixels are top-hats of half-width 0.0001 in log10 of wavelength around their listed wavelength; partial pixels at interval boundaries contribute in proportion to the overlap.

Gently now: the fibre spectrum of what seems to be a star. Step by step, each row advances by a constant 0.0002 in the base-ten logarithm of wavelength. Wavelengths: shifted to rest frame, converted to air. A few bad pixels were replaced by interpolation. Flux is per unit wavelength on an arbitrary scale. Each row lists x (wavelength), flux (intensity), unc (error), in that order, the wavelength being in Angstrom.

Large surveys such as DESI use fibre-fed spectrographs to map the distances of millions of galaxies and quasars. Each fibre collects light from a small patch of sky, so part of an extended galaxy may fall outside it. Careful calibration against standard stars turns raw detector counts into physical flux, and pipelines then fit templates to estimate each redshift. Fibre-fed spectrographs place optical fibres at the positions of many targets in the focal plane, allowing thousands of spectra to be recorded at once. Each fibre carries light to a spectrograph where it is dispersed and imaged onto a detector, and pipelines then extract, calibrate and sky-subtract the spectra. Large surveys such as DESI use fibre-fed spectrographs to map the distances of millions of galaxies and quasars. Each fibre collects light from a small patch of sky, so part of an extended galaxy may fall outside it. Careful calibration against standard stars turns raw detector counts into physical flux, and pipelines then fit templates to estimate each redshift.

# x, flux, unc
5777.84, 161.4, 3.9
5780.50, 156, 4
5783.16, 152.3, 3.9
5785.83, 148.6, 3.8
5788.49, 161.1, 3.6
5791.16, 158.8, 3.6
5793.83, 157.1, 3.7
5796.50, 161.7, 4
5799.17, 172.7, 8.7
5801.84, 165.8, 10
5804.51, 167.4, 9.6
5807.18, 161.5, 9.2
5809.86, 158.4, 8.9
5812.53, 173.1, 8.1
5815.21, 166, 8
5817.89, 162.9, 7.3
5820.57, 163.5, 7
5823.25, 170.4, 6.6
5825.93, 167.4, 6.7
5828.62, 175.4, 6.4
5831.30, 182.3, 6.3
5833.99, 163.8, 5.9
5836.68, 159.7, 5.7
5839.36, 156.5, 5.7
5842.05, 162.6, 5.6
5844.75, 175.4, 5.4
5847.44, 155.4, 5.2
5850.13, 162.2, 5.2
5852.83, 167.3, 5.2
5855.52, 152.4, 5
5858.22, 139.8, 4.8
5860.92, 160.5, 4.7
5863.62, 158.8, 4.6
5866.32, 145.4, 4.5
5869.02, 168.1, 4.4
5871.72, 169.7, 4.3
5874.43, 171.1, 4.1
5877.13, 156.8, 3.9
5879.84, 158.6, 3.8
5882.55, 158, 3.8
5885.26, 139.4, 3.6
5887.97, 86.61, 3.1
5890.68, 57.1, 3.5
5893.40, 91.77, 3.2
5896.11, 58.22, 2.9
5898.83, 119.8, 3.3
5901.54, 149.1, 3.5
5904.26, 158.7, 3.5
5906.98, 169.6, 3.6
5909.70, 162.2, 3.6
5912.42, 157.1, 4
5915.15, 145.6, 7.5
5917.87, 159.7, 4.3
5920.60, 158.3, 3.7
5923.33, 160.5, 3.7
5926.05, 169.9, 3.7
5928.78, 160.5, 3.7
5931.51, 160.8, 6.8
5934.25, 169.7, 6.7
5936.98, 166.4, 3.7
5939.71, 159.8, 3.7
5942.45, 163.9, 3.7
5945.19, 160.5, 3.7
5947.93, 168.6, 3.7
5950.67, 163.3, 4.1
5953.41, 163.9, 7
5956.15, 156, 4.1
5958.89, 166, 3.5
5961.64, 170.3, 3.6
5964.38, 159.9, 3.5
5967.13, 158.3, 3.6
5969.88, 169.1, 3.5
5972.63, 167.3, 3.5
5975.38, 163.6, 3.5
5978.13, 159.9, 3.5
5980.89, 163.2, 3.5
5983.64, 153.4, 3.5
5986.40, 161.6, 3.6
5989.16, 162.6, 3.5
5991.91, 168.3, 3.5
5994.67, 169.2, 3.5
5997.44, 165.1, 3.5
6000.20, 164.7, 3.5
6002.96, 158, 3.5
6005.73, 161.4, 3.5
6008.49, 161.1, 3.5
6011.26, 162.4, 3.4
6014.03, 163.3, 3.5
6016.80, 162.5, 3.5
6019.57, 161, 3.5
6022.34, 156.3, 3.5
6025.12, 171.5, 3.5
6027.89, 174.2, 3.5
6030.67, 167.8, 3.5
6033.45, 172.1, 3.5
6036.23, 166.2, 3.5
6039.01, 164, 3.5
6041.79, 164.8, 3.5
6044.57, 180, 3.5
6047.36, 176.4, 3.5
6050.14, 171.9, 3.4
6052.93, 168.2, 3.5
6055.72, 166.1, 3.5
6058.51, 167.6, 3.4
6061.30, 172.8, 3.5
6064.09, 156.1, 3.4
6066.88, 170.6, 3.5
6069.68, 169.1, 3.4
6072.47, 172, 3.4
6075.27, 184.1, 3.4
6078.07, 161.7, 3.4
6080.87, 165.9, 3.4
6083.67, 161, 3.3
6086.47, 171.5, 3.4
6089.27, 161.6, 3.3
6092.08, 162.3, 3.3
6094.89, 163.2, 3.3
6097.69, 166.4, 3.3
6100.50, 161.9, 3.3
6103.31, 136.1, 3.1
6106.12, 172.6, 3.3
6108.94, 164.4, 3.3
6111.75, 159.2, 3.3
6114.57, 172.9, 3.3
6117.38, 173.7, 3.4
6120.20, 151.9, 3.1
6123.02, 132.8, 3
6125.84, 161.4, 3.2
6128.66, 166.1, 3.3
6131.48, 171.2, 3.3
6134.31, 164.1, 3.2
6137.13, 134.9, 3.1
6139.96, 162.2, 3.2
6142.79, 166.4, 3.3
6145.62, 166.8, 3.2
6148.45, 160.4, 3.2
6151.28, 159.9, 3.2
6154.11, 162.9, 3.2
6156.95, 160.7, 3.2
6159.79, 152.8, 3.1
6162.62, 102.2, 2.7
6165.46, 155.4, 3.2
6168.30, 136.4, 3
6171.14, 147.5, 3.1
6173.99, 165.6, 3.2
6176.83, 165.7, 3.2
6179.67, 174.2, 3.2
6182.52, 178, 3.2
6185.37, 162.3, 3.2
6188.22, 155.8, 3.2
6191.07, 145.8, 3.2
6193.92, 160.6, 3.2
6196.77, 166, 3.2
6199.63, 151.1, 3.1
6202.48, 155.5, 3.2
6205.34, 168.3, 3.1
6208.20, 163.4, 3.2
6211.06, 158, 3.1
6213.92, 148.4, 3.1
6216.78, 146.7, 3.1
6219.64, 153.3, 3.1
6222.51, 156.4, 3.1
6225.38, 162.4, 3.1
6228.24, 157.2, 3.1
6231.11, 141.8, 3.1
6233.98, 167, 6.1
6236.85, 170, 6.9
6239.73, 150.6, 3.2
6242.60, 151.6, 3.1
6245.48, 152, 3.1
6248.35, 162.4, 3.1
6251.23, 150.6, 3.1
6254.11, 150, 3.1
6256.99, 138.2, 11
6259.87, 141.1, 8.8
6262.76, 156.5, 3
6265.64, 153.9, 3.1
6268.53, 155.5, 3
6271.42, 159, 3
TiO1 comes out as 0.02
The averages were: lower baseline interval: 166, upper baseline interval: 167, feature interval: 163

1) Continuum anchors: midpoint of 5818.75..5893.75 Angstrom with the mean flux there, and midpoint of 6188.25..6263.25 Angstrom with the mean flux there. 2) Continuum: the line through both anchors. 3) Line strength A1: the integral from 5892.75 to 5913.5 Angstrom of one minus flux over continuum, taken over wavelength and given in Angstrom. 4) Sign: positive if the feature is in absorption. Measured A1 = 2.60 Angstrom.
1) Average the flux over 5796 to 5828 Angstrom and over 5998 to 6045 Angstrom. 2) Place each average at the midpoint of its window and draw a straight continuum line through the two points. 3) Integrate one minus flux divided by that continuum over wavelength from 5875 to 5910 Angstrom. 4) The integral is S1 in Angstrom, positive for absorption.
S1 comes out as 8.0 Angstrom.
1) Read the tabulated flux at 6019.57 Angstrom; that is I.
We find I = 161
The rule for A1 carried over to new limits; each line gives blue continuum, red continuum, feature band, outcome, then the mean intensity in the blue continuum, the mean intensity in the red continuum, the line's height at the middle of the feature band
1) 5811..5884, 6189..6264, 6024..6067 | -2.88 Angstrom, 163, 155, 159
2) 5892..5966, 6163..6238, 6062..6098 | -2.53 Angstrom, 154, 157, 156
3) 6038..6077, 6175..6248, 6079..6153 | 2.07 Angstrom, 170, 159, 166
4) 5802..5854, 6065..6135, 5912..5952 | 0.80 Angstrom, 166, 164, 165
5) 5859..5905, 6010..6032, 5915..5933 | -1.99 Angstrom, 135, 165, 144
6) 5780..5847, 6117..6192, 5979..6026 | -0.75 Angstrom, 164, 157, 160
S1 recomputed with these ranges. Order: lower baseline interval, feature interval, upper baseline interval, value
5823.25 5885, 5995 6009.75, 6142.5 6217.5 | -0.3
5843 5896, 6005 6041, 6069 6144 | -2.1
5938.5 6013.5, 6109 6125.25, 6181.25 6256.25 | 0.1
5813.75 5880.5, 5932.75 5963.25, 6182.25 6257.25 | -0.6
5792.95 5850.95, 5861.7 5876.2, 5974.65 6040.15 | 0.2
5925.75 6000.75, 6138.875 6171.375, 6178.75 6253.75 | 1.3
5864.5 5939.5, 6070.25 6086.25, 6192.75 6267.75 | -1.9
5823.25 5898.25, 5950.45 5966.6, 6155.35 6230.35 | -1.4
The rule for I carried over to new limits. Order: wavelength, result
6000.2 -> 164.7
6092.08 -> 162.3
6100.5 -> 161.9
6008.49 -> 161.1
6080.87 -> 165.9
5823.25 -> 170.4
